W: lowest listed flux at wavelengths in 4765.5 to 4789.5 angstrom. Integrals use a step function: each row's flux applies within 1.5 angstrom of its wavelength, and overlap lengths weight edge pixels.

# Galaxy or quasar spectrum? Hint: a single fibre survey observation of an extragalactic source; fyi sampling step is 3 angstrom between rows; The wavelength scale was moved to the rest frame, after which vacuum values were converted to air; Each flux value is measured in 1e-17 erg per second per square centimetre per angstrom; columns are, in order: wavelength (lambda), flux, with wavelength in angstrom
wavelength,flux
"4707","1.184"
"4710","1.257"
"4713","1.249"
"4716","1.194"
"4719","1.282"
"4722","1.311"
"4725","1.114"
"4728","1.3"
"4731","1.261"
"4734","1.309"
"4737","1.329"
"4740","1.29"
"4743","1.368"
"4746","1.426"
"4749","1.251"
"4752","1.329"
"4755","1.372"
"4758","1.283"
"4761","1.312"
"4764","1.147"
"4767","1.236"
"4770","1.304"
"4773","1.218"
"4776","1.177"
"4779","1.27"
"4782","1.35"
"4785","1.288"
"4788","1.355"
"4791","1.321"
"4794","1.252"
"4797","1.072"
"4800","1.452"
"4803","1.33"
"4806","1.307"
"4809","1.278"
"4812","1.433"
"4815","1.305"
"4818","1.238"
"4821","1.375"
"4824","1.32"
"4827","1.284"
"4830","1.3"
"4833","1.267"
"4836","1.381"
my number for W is 1.177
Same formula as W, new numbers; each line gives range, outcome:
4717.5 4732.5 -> 1.114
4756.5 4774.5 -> 1.147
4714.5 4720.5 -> 1.194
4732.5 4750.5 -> 1.251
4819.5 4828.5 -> 1.284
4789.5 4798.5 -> 1.072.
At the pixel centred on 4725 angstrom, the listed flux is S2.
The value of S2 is 1.114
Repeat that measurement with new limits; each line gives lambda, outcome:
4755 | 1.372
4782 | 1.35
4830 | 1.3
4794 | 1.252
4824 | 1.32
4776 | 1.177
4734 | 1.309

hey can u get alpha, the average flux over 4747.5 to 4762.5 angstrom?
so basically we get 1.31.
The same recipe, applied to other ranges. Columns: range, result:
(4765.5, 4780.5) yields 1.24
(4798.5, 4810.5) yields 1.34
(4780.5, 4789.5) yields 1.33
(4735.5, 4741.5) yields 1.31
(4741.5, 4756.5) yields 1.35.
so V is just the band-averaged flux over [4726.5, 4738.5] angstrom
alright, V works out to 1.3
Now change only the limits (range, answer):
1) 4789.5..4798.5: 1.22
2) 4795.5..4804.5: 1.28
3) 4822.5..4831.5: 1.3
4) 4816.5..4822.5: 1.31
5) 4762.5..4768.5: 1.19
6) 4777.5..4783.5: 1.31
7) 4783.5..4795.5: 1.3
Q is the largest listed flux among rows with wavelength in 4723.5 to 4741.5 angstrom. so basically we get 1.329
